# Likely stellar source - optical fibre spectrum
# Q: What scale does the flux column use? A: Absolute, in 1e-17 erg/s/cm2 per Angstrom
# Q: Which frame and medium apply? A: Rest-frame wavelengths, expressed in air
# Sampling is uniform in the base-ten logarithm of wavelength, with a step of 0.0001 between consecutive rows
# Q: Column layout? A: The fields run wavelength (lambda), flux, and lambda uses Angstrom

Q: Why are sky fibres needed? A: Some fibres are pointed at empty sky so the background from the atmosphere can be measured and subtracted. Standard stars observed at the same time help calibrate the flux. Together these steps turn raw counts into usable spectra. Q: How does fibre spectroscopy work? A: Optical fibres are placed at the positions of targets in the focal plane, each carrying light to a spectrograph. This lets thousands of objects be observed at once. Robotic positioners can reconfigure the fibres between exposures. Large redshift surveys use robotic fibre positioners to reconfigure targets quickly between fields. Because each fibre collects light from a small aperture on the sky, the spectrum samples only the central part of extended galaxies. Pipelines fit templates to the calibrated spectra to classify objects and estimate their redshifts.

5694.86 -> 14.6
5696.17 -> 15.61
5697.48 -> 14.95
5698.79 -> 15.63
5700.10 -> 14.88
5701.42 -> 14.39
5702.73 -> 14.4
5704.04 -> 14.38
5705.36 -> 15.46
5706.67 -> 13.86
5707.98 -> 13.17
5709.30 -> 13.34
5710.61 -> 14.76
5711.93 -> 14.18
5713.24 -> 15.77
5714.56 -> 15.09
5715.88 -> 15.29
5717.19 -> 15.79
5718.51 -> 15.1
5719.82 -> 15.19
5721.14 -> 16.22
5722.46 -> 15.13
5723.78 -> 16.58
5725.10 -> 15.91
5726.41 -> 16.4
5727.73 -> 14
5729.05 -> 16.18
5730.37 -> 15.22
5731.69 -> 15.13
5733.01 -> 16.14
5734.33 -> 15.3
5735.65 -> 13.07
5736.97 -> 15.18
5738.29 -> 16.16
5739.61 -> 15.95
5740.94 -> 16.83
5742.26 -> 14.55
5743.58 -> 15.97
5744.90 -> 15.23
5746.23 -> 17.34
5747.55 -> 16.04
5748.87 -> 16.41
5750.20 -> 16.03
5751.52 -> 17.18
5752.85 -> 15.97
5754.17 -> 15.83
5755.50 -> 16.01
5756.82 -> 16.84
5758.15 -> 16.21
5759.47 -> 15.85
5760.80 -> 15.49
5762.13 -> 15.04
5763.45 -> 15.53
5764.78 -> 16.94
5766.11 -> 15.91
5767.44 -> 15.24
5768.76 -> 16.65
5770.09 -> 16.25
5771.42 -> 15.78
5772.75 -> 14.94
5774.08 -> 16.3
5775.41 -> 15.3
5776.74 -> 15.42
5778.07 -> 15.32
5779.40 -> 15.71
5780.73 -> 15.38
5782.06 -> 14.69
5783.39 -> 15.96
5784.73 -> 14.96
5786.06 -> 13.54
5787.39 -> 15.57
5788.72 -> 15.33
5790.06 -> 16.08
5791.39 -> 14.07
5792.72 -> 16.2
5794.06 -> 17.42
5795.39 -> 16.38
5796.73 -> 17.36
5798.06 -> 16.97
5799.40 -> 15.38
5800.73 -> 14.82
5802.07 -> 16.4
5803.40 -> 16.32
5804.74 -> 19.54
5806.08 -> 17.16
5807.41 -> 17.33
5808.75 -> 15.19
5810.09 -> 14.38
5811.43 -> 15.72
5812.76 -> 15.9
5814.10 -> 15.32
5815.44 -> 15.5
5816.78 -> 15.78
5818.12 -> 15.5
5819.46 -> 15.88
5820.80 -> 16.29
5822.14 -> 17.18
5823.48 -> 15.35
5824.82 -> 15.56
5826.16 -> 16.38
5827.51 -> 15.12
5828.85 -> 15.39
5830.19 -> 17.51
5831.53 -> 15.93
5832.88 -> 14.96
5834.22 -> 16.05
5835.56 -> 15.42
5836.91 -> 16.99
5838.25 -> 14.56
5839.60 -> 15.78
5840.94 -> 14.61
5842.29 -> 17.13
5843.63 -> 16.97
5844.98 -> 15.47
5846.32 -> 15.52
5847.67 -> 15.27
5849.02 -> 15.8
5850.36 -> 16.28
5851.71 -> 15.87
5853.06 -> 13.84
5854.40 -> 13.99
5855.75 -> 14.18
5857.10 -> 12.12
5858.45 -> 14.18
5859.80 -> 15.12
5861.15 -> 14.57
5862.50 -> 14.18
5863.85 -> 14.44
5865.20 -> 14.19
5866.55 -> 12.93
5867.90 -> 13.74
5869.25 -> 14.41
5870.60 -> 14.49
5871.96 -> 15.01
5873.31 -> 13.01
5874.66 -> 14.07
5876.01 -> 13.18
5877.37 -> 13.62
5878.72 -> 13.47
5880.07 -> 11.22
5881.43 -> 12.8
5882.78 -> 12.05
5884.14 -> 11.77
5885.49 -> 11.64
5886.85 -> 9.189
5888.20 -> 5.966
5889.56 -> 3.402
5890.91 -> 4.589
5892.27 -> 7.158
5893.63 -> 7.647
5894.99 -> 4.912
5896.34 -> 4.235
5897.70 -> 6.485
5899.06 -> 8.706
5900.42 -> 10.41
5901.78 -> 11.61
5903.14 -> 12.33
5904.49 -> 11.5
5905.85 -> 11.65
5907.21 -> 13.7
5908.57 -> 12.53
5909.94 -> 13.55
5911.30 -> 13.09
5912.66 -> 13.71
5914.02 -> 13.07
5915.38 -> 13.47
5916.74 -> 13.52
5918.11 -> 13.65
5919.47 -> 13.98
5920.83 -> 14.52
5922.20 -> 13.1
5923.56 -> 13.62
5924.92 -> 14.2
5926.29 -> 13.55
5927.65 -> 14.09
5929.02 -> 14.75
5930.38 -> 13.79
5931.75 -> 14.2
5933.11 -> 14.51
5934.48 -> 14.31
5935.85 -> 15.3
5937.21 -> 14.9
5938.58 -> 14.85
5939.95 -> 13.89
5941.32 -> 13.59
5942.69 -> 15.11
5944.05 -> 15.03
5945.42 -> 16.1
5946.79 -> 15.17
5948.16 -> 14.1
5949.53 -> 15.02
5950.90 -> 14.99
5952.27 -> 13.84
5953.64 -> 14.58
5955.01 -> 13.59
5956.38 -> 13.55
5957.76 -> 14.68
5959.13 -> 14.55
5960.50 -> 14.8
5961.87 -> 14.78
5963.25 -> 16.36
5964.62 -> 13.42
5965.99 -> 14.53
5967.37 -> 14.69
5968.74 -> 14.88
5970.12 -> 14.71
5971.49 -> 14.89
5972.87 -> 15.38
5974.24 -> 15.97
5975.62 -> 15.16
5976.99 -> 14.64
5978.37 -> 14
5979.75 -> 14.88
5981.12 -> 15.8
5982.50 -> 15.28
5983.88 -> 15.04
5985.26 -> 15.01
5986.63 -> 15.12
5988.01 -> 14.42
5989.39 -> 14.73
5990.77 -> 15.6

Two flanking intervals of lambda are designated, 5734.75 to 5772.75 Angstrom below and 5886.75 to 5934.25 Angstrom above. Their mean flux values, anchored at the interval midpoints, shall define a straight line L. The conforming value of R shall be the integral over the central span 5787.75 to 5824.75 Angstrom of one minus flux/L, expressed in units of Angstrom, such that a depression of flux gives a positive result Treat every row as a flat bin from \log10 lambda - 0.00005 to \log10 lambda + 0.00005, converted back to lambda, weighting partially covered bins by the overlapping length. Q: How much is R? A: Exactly -4.5 Angstrom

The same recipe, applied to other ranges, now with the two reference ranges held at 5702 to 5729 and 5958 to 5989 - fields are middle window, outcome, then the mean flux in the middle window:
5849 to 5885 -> 2.7 Angstrom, 13.8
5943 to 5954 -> 0.0 Angstrom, 14.9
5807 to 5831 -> -1.4 Angstrom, 15.8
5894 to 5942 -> 7.4 Angstrom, 12.6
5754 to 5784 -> -1.5 Angstrom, 15.8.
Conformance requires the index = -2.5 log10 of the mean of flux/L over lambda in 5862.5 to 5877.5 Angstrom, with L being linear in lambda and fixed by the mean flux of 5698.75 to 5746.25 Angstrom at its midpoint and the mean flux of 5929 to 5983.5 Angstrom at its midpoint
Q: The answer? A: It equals 0.07 mag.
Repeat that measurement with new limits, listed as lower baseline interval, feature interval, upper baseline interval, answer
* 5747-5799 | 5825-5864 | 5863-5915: -0.18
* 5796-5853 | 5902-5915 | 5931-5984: 0.19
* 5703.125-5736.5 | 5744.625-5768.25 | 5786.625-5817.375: -0.04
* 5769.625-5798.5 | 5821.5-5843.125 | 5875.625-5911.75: -0.20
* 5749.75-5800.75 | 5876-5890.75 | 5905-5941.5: 0.35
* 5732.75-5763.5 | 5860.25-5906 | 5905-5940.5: 0.28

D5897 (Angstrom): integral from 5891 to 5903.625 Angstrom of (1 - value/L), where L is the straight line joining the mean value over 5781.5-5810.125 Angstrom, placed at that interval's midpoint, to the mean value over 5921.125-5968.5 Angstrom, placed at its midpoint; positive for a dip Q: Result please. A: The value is 5.91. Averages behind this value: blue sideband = 16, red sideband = 14.5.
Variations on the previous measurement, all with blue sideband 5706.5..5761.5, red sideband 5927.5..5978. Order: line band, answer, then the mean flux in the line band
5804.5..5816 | -0.7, 16.1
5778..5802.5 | -0.6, 15.7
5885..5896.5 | 6.5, 6.55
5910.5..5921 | 0.9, 13.6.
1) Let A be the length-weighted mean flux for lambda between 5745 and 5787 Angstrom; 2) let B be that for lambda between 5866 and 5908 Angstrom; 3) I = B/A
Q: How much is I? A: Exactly 0.7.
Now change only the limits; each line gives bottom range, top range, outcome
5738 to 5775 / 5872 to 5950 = 0.77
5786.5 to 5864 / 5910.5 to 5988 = 0.92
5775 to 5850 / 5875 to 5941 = 0.75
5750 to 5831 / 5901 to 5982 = 0.89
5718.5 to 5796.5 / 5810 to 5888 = 0.93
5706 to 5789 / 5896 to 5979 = 0.89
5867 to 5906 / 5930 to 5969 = 1.39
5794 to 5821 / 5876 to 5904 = 0.57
